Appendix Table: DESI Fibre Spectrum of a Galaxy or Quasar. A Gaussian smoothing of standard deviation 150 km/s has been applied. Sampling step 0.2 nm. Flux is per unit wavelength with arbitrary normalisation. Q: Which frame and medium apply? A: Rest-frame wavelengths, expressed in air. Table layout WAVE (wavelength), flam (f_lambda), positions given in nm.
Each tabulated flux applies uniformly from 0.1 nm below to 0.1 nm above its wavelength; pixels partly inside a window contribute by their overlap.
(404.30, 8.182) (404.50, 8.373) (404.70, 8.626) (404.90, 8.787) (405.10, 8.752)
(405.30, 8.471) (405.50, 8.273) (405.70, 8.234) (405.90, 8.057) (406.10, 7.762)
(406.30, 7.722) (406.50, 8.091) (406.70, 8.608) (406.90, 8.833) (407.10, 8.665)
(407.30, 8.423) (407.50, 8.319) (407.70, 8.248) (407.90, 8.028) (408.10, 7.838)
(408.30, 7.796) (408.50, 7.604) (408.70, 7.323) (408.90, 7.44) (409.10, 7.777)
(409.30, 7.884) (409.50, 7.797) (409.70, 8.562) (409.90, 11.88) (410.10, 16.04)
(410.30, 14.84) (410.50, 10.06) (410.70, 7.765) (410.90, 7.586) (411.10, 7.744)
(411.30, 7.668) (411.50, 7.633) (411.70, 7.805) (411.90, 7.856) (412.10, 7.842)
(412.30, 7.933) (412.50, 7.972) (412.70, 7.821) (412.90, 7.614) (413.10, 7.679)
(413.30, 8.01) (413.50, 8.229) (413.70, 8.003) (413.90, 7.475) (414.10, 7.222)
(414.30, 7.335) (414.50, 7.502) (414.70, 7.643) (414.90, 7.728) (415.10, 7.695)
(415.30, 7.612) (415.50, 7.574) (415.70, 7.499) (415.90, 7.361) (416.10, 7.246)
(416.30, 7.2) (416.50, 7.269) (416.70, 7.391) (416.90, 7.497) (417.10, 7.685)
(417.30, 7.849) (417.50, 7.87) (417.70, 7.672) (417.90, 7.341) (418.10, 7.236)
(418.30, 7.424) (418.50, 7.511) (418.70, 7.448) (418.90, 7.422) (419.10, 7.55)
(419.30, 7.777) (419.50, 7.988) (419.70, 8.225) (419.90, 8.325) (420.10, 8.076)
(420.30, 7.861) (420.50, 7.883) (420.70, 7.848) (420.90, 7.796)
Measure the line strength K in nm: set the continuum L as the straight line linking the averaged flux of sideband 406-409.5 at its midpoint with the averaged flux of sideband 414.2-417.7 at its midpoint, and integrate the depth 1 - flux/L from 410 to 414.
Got -0.47 nm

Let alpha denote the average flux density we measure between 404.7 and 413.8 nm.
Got 8.47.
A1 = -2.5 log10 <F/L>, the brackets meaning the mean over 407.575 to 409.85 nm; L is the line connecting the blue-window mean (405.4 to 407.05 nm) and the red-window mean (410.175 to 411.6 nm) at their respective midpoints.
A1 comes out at 0.10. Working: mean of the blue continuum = 8.21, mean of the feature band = 7.94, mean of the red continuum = 9.17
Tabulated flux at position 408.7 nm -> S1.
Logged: 7.323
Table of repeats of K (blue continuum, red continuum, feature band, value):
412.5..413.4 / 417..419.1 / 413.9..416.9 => 0.09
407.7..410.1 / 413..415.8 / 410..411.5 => -0.33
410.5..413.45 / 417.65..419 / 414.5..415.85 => 0.01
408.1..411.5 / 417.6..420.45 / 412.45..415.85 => 0.30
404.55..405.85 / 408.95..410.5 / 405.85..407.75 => 0.19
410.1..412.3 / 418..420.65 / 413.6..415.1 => 0.16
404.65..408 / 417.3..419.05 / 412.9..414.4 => 0.02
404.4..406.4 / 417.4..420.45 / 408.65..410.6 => -0.46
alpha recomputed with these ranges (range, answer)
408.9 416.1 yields 8.33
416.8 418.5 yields 7.57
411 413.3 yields 7.79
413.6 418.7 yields 7.51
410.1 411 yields 10.7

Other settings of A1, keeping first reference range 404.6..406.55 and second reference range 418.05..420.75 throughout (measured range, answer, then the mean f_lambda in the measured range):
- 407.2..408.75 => 0.03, 7.97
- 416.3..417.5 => 0.04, 7.54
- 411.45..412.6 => 0.03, 7.85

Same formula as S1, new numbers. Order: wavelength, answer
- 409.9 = 11.88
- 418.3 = 7.424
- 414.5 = 7.502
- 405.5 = 8.273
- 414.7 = 7.643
